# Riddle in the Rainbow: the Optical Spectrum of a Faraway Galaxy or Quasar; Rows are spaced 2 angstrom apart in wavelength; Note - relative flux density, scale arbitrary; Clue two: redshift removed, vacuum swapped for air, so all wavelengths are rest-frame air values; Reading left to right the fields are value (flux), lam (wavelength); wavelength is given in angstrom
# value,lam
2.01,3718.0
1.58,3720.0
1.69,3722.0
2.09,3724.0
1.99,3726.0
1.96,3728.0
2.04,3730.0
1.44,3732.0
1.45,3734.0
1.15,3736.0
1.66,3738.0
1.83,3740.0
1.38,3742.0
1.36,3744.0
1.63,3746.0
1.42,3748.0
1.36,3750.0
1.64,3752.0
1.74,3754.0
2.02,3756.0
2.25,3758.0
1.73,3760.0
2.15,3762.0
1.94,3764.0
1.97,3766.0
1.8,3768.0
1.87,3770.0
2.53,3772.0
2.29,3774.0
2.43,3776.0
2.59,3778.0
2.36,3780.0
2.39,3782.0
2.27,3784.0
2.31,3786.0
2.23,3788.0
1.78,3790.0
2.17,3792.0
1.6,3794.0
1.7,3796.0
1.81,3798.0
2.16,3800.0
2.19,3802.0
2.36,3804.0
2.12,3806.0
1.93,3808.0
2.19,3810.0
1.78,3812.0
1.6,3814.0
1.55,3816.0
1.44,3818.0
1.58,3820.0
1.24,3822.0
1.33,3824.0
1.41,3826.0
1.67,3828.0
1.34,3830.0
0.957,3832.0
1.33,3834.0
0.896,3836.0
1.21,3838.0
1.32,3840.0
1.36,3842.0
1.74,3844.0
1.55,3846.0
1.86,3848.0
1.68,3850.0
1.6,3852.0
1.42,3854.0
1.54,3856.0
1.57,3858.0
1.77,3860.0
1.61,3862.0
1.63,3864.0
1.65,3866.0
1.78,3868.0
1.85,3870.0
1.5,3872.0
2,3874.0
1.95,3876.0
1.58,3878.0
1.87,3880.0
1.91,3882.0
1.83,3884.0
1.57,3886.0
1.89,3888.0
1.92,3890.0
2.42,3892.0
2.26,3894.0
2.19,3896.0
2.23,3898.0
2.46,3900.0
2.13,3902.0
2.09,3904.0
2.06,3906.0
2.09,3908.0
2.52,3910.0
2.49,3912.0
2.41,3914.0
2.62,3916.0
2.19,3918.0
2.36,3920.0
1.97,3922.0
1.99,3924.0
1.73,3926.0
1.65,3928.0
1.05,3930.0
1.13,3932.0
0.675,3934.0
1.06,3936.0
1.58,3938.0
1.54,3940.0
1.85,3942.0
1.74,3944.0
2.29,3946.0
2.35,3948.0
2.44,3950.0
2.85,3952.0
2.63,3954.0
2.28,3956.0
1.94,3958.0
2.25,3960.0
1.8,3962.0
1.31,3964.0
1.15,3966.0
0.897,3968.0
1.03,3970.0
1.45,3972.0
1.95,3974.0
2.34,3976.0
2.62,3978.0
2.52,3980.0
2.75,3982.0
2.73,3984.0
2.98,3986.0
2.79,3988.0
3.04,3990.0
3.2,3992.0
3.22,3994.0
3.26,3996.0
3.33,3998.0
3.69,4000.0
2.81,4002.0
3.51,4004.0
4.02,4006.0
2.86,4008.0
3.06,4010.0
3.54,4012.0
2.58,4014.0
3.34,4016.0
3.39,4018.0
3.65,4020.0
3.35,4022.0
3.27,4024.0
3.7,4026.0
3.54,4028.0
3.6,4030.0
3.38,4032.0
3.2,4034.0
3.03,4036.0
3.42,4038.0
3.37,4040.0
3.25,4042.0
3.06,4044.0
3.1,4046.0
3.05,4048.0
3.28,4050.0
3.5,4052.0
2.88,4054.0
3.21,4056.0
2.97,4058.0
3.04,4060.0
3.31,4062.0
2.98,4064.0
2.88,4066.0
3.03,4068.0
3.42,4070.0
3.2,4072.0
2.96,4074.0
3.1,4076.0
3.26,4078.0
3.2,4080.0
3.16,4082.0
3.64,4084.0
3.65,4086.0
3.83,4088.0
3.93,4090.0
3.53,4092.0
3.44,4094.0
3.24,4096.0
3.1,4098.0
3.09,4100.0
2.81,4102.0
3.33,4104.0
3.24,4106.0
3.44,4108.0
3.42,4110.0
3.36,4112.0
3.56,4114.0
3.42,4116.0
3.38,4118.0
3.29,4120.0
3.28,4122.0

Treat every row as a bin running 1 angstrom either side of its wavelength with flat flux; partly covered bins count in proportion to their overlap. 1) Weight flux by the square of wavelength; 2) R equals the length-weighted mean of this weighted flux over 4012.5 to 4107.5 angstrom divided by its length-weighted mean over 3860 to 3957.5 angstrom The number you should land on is 1.80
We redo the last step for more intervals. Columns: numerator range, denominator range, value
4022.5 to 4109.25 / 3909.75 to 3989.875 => 1.73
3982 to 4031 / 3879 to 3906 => 1.68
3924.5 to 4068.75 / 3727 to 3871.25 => 1.68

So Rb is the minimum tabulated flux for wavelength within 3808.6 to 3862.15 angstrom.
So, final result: 0.896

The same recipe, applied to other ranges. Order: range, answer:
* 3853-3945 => 0.675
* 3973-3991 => 1.95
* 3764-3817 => 1.55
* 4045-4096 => 2.88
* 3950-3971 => 0.897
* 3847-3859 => 1.42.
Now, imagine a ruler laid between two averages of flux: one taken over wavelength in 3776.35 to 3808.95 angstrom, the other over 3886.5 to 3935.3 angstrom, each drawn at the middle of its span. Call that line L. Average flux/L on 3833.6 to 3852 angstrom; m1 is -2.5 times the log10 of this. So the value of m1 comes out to 0.39 mag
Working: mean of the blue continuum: 2.13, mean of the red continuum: 2.01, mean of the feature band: 1.45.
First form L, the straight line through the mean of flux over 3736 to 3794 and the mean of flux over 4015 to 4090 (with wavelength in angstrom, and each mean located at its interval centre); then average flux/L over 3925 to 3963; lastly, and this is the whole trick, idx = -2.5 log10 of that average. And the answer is 0.46 mag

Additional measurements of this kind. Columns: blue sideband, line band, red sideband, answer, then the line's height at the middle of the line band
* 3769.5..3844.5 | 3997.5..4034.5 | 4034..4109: -0.14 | 2.94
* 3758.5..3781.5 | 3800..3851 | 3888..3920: 0.35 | 2.2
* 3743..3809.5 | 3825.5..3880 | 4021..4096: 0.45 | 2.35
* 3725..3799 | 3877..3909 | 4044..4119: 0.21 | 2.46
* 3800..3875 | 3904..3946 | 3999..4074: 0.24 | 2.34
